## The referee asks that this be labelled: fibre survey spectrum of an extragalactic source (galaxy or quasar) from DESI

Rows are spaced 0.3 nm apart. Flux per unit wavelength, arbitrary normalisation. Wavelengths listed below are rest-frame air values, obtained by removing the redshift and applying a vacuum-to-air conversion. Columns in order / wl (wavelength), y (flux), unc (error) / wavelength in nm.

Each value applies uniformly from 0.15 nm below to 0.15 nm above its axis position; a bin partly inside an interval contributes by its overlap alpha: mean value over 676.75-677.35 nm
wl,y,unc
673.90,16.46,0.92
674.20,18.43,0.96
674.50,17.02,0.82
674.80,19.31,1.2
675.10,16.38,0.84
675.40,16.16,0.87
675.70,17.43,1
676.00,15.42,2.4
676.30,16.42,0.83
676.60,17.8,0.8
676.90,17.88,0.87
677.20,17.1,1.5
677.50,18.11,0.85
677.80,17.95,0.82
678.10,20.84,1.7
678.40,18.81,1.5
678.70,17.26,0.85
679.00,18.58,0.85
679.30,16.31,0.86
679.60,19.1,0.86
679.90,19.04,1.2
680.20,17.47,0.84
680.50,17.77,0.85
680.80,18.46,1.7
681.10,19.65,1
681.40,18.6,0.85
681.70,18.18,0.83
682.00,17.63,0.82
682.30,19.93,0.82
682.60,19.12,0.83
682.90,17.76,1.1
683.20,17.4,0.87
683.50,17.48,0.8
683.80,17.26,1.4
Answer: 17.5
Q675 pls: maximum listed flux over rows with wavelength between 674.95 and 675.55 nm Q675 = 16.38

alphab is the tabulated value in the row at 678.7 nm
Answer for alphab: 17.26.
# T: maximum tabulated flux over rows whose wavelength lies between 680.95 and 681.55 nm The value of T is 19.65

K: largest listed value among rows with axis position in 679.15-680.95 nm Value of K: 19.1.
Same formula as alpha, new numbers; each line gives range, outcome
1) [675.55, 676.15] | 16.4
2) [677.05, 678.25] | 18.5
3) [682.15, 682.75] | 19.5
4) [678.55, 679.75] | 17.8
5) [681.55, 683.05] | 18.5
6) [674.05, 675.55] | 17.5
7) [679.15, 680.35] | 18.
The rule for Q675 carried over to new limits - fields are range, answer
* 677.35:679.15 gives 20.84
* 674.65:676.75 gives 19.31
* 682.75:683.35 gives 17.76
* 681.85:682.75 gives 19.93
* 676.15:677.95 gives 18.11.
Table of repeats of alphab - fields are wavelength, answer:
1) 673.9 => 16.46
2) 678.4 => 18.81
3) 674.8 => 19.31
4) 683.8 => 17.26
